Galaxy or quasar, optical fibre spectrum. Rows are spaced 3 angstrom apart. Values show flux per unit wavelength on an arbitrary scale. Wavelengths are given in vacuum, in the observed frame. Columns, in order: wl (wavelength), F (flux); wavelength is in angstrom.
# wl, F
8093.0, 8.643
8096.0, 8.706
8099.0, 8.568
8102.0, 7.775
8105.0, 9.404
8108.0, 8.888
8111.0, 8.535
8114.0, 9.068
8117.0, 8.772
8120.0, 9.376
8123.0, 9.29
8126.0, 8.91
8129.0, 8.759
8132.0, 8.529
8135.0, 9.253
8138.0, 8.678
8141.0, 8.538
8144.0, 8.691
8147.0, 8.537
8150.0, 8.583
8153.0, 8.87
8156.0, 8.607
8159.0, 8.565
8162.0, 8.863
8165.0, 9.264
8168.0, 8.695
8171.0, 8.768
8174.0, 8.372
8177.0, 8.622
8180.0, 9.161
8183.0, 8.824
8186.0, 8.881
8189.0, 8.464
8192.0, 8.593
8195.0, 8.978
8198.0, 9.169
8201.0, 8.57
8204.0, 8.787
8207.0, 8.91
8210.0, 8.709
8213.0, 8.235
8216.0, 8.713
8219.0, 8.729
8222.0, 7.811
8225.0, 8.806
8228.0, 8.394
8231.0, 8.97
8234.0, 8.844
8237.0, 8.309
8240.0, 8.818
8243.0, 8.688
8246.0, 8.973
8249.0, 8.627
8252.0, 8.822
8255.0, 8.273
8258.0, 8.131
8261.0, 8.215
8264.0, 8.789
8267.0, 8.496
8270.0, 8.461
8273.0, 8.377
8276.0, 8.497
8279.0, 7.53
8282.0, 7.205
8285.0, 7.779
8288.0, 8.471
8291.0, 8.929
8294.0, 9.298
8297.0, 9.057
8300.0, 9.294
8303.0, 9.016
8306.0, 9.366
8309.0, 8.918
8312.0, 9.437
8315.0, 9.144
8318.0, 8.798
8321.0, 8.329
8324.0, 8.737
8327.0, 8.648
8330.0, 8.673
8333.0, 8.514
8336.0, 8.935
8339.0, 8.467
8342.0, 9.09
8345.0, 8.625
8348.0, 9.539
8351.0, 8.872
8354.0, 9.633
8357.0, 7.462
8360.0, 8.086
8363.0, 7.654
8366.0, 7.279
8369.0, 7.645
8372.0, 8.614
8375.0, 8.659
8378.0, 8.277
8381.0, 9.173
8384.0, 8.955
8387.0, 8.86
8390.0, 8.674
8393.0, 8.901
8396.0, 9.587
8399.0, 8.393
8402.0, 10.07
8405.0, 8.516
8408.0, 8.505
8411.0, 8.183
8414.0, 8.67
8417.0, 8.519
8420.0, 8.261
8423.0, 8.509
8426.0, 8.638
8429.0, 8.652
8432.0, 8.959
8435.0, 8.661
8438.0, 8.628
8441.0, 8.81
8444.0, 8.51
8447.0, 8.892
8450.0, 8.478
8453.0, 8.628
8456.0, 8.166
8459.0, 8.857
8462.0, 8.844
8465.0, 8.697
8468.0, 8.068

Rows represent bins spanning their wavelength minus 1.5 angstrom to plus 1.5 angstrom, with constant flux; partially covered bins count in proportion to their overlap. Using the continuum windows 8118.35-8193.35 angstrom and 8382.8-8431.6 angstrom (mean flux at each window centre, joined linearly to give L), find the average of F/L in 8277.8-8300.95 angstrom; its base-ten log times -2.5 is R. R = 0.04 mag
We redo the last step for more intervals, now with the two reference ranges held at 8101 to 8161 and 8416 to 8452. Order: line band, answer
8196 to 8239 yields 0.012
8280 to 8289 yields 0.124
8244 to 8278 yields 0.027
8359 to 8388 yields 0.044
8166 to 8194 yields 0.005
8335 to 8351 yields -0.031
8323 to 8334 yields 0.005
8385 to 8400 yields -0.031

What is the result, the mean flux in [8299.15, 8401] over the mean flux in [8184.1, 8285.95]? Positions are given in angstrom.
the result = 1.0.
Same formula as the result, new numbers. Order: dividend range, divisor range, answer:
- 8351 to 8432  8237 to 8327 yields 0.99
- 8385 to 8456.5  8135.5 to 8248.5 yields 1.00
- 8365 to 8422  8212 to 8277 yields 1.01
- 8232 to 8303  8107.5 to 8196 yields 0.97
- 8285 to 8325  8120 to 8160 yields 1.02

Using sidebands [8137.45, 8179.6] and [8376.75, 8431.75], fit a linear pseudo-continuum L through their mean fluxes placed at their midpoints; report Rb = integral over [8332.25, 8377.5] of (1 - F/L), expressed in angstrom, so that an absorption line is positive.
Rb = 1.4 angstrom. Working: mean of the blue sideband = 8.7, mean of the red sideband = 8.75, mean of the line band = 8.47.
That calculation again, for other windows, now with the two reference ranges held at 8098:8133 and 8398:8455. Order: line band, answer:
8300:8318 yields -0.9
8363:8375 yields 1.1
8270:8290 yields 1.6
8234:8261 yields 0.6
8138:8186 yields 0.4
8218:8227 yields 0.3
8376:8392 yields -0.2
